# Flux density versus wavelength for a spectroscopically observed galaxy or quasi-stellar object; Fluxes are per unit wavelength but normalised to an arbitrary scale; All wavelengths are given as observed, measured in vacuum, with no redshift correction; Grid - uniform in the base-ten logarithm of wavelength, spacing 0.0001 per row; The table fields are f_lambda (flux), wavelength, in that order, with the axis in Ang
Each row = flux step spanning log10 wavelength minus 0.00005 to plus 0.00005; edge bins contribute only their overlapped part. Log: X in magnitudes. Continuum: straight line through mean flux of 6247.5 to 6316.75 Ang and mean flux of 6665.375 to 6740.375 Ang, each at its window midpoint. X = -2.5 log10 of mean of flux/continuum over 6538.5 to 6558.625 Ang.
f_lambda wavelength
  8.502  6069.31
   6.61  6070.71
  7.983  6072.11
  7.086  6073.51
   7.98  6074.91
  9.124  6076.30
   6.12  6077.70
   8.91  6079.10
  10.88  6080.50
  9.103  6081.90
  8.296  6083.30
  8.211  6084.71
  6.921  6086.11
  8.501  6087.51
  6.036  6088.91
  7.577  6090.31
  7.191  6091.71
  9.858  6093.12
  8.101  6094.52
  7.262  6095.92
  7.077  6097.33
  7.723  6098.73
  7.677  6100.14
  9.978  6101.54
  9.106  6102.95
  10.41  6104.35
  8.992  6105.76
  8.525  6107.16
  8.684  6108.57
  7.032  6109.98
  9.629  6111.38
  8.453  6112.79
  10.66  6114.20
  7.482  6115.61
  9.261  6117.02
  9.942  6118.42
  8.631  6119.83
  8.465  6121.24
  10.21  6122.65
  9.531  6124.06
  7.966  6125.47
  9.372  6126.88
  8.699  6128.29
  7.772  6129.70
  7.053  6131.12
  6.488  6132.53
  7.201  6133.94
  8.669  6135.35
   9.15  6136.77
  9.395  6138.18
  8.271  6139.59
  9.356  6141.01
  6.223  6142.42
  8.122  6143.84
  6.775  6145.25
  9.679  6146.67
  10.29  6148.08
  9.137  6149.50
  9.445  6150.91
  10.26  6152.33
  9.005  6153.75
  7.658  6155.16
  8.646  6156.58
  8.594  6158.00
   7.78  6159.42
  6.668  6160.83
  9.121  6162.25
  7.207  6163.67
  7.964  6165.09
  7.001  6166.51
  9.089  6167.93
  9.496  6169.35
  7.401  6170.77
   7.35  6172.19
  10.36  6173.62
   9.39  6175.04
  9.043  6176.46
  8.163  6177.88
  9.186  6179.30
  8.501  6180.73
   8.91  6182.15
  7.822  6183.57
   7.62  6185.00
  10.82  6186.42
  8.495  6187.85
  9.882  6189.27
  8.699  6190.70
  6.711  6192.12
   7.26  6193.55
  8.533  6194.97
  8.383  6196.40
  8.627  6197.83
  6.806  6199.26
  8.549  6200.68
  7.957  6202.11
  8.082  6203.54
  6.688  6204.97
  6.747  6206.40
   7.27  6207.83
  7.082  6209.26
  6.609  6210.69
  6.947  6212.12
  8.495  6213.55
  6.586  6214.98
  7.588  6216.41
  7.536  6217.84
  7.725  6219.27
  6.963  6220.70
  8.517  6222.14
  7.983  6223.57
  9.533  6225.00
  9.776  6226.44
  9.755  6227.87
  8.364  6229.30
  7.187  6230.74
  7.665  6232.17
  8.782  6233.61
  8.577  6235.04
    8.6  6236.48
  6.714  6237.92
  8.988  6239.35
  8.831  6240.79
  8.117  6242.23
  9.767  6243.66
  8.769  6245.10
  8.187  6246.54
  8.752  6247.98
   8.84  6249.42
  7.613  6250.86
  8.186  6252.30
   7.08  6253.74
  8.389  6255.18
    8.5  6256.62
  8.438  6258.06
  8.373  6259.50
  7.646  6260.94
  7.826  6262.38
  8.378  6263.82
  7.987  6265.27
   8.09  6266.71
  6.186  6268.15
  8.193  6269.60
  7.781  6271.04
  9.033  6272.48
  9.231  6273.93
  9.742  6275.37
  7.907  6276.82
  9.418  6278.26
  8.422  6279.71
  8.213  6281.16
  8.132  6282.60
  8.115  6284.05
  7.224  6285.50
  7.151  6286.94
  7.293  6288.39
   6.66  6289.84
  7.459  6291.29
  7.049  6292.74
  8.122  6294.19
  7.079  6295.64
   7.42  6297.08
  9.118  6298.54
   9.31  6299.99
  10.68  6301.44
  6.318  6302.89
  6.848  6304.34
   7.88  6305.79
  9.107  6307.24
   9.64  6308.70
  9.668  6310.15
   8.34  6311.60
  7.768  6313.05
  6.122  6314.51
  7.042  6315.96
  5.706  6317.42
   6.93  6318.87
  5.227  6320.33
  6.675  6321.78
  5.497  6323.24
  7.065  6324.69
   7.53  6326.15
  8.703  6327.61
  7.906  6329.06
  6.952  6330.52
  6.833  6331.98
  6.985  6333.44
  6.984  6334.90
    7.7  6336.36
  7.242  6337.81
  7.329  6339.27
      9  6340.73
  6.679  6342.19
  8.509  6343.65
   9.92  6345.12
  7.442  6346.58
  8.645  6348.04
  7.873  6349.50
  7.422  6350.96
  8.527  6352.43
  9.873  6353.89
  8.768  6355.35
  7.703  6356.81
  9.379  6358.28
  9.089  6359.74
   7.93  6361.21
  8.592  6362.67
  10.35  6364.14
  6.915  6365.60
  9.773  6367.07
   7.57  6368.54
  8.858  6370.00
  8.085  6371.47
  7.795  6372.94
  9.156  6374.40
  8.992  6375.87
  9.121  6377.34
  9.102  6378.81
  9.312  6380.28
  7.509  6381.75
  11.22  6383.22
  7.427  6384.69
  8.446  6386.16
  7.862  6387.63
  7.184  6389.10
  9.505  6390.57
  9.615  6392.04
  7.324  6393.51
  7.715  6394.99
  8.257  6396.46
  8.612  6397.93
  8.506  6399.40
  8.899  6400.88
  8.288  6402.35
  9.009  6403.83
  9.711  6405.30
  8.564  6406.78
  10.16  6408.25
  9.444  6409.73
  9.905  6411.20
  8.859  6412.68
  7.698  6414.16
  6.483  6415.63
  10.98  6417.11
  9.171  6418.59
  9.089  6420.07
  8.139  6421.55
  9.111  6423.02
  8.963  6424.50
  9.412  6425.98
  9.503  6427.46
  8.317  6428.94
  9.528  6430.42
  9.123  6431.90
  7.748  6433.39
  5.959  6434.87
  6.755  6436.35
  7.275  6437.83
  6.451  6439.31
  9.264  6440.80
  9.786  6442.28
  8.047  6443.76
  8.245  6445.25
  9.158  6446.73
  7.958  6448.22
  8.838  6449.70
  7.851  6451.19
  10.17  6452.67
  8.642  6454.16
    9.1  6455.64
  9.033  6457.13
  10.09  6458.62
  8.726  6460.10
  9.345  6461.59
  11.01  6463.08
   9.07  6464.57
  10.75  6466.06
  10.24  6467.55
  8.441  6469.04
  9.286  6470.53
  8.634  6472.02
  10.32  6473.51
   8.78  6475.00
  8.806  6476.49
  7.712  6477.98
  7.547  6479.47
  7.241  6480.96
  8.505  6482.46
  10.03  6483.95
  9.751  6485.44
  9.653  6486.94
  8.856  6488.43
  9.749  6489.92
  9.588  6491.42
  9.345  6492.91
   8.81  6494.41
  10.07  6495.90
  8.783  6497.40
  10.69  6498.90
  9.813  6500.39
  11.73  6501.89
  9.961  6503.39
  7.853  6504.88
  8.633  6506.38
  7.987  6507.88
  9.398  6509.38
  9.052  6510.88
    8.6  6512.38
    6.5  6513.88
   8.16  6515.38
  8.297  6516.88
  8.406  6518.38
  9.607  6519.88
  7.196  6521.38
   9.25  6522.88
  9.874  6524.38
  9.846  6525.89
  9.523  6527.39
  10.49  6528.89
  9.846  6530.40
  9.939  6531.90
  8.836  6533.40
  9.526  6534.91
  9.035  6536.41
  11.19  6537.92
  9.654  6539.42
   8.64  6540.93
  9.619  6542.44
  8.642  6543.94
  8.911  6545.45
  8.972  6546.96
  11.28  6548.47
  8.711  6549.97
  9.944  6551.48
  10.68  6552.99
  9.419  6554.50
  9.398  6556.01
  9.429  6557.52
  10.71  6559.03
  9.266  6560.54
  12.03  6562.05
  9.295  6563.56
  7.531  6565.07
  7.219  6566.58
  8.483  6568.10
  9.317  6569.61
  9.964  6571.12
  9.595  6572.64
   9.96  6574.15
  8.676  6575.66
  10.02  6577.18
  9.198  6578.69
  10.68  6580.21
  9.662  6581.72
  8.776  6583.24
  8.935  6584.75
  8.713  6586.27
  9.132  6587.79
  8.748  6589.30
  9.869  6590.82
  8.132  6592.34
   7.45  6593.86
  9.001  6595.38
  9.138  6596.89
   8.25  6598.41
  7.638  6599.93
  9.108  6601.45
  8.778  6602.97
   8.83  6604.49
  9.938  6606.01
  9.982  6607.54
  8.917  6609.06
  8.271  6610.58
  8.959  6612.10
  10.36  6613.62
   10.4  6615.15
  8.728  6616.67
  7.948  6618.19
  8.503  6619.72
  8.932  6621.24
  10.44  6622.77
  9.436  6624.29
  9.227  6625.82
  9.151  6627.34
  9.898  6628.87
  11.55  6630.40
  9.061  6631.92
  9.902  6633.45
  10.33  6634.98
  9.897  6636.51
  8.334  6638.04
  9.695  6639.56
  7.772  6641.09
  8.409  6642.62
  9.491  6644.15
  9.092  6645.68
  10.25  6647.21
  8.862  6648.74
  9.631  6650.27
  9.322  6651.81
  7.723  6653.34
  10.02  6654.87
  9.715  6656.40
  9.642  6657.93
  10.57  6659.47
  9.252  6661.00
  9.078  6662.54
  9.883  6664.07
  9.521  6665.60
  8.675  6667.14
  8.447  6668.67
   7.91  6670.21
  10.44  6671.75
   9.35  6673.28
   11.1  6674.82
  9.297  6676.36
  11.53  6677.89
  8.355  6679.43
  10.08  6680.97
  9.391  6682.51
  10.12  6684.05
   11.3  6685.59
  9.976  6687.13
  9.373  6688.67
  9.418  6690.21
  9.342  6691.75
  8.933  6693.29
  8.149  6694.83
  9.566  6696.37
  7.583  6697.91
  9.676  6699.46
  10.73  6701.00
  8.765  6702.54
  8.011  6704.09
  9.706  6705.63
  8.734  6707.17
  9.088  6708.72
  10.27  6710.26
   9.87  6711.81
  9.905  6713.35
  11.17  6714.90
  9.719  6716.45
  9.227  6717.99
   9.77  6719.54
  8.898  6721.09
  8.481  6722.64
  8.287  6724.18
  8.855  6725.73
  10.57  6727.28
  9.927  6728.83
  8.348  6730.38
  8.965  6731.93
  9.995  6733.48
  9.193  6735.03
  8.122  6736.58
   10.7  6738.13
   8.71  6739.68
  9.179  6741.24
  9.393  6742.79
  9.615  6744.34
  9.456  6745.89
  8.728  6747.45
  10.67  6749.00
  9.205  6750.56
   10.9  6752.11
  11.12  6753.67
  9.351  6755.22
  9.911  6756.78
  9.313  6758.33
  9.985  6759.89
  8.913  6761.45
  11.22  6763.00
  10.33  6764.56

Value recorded -0.070 mag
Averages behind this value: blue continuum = 8.07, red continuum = 9.42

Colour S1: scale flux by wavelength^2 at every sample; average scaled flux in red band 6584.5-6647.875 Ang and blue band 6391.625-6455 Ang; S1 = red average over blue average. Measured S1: 1.1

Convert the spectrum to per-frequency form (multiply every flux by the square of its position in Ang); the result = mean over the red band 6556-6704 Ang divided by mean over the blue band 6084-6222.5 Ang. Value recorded 1.31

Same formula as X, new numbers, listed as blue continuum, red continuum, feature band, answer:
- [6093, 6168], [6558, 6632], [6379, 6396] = 0.05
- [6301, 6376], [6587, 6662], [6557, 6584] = -0.05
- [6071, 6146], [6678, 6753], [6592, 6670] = 0.01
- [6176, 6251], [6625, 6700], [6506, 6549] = -0.01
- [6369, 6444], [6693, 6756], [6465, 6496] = -0.04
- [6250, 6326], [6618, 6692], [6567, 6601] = 0.02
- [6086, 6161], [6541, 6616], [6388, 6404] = 0.07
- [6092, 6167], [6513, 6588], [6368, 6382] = 0.05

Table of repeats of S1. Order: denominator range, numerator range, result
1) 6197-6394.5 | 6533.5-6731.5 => 1.29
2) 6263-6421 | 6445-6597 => 1.19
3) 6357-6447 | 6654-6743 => 1.20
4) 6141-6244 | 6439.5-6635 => 1.25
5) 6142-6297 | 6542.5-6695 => 1.30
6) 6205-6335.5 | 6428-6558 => 1.23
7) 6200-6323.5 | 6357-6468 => 1.16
